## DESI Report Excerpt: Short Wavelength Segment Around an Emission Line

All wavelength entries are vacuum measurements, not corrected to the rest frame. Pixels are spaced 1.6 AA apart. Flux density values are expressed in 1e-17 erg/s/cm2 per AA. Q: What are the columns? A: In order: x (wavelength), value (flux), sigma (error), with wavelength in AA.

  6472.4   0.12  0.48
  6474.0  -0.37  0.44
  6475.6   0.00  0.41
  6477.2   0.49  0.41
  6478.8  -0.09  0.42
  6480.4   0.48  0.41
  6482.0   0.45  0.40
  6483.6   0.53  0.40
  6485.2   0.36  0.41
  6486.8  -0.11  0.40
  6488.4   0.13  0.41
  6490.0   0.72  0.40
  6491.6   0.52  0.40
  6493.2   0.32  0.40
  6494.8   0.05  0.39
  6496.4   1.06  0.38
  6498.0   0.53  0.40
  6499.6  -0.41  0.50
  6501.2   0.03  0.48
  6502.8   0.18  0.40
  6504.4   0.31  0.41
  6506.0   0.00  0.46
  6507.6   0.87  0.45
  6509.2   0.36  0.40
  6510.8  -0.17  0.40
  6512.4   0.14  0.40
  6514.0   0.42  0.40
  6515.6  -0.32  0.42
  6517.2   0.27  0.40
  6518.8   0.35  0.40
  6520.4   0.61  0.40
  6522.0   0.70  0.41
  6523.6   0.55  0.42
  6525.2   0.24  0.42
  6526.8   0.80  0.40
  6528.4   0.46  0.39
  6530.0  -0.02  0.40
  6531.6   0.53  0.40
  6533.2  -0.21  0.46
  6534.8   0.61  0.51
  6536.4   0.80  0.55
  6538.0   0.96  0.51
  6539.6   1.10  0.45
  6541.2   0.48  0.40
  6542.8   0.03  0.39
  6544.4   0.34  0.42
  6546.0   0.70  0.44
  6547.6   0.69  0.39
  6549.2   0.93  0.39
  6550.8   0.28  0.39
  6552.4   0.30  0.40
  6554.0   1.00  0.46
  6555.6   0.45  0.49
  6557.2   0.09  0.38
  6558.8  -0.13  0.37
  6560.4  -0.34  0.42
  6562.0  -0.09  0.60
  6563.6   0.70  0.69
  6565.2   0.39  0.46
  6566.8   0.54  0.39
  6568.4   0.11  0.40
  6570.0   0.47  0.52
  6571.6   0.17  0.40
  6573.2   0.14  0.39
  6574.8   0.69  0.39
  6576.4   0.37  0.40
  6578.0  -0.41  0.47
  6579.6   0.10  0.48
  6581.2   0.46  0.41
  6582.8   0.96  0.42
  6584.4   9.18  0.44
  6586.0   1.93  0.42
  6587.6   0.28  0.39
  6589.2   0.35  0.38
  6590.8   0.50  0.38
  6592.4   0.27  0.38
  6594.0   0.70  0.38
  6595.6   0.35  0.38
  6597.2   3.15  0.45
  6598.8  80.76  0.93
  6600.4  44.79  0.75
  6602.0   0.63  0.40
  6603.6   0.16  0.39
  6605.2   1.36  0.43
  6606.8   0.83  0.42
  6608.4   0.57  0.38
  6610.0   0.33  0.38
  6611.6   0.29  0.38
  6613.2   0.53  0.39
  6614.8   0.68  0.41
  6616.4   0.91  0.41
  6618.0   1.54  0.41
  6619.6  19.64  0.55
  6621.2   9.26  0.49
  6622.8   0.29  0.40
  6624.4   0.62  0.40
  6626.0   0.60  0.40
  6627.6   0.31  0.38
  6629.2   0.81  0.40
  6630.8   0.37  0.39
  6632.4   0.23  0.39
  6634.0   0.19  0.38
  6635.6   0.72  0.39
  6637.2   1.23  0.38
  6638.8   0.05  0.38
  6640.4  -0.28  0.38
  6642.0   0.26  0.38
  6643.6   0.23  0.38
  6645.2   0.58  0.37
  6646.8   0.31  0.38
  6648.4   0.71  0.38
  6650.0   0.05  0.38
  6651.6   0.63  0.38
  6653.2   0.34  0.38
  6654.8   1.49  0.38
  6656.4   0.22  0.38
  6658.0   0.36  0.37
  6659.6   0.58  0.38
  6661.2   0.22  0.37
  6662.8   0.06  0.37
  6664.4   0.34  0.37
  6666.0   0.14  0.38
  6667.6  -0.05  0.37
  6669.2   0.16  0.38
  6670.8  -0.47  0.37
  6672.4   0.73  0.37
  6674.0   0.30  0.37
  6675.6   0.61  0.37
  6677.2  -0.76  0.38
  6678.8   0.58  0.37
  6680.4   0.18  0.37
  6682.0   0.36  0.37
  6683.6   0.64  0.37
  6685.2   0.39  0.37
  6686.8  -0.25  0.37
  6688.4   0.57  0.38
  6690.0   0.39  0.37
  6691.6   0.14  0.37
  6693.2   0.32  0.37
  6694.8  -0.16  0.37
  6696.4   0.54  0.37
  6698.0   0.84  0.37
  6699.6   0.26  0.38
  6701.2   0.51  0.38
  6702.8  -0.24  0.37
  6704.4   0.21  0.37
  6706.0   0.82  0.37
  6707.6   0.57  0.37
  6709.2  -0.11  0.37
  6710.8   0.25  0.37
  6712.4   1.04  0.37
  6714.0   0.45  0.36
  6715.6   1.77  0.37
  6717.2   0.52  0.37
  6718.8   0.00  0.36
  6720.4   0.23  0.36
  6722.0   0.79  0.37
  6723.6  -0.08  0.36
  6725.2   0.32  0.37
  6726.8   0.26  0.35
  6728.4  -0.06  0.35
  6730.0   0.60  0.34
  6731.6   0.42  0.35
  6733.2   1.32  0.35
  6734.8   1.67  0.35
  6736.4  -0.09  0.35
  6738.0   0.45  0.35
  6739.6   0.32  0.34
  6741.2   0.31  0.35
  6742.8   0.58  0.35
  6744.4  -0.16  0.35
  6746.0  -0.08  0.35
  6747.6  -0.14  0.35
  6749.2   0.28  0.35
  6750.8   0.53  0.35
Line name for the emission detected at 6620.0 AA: [N II]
